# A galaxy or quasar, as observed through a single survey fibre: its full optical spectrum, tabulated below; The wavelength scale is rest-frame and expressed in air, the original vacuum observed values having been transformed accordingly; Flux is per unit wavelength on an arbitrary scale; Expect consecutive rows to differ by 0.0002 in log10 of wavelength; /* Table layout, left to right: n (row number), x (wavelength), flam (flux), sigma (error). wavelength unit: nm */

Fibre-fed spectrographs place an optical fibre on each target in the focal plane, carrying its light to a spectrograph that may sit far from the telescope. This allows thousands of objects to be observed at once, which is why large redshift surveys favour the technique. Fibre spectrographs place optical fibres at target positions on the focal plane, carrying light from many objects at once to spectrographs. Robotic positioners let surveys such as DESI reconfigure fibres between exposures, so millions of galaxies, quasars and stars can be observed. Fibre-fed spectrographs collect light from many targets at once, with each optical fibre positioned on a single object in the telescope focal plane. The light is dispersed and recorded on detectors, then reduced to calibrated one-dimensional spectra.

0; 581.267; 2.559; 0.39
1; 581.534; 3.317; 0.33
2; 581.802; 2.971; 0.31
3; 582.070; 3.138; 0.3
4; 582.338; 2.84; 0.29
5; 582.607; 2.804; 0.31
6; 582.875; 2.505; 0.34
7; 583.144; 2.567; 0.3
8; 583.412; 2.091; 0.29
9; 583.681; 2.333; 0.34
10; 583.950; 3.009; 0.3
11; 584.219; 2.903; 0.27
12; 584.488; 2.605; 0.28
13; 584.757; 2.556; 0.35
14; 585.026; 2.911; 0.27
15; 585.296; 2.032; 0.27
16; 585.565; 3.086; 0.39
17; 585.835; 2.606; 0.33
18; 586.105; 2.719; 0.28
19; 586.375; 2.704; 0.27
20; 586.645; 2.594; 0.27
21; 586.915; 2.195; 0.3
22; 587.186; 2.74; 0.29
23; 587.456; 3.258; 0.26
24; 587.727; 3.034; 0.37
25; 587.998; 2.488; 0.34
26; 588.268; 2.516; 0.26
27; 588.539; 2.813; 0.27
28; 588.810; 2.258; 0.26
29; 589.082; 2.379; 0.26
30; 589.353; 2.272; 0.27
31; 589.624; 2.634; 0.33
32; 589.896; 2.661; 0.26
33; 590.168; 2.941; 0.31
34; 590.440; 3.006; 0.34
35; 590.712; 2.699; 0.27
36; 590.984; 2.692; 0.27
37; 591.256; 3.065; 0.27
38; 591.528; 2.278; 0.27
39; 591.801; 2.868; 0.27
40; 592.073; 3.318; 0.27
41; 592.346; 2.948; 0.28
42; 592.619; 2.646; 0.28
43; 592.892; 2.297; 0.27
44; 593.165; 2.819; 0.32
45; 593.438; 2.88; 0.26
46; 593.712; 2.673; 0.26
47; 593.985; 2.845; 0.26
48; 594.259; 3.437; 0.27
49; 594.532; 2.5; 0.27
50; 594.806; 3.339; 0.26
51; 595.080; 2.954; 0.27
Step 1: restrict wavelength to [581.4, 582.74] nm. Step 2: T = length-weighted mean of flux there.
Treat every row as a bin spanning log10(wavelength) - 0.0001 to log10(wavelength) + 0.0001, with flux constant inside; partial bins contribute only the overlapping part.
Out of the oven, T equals 3.01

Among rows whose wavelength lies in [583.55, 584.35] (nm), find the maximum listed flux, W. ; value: 3.009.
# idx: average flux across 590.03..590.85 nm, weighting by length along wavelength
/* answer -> 2.88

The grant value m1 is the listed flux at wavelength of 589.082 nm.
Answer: 2.379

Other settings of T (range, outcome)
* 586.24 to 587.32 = 2.56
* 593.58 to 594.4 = 2.99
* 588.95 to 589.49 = 2.33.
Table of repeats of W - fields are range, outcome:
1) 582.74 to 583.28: 2.567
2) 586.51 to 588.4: 3.258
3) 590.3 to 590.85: 3.006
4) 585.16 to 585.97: 3.086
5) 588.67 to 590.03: 2.661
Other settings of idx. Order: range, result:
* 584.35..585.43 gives 2.53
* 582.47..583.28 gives 2.62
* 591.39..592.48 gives 2.85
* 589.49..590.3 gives 2.74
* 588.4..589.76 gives 2.47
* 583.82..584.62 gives 2.84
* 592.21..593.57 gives 2.72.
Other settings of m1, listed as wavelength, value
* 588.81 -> 2.258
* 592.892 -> 2.297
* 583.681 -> 2.333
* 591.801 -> 2.868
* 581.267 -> 2.559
